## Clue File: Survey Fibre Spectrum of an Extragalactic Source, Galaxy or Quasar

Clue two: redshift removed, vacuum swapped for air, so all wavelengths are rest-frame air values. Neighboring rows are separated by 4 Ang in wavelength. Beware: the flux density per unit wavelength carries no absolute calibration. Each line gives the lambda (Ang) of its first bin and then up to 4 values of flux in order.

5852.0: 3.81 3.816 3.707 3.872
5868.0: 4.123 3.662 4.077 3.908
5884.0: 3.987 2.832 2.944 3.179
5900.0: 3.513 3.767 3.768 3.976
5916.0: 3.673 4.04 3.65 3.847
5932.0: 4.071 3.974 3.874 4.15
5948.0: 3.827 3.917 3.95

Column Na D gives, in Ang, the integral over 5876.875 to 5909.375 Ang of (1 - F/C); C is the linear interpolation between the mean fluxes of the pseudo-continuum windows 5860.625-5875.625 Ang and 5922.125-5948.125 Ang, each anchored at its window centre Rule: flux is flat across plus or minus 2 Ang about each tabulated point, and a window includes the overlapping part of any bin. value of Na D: 3.3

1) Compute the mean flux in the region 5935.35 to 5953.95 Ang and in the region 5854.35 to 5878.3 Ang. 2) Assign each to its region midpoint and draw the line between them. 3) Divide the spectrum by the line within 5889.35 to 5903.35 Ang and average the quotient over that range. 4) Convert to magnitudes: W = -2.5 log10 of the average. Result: 0.20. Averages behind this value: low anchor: 3.88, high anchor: 3.95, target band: 3.25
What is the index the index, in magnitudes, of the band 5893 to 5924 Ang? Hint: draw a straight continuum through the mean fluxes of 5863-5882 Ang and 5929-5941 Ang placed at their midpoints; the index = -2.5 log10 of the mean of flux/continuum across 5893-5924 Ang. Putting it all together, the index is 0.08 mag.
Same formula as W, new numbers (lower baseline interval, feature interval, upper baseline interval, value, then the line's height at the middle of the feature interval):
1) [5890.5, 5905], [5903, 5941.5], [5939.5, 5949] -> -0.06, 3.67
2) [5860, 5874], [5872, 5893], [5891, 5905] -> 0.01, 3.61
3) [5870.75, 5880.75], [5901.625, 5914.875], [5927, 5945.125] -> 0.04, 3.94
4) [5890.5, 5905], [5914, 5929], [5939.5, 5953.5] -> -0.05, 3.64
